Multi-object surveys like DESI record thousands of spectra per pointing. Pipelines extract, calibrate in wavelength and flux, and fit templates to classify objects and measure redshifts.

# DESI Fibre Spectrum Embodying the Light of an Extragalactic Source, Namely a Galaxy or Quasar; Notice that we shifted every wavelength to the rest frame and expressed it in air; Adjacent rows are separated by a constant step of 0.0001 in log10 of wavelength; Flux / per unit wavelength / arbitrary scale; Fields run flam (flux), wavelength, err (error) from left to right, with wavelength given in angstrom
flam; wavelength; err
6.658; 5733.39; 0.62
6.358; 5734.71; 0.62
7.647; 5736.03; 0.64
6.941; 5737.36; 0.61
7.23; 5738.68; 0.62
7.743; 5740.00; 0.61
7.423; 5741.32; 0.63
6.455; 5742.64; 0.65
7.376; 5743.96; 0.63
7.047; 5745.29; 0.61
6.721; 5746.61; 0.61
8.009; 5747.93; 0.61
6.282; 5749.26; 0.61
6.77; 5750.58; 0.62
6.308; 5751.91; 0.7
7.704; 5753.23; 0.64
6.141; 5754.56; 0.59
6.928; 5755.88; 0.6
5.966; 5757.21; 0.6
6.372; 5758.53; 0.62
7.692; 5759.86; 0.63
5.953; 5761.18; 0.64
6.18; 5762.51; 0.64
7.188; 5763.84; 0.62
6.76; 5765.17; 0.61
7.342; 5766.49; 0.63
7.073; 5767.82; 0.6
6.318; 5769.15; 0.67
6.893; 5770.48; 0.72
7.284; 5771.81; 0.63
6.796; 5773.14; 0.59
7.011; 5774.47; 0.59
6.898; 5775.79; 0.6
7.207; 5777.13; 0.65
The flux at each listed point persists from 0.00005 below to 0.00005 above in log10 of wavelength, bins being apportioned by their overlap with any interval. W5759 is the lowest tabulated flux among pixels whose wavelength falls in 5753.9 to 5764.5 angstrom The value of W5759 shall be 5.953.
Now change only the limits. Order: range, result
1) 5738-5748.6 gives 6.455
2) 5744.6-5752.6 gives 6.282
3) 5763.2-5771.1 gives 6.318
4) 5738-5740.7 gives 7.23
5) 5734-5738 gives 6.358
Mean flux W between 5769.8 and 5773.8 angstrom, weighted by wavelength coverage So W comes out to 6.98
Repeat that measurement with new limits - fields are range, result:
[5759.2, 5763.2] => 6.61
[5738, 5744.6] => 7.25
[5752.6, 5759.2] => 6.61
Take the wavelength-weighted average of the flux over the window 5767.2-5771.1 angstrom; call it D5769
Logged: 6.75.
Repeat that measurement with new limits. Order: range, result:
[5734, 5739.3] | 7.03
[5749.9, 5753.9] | 6.92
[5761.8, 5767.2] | 6.86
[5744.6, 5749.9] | 7.01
